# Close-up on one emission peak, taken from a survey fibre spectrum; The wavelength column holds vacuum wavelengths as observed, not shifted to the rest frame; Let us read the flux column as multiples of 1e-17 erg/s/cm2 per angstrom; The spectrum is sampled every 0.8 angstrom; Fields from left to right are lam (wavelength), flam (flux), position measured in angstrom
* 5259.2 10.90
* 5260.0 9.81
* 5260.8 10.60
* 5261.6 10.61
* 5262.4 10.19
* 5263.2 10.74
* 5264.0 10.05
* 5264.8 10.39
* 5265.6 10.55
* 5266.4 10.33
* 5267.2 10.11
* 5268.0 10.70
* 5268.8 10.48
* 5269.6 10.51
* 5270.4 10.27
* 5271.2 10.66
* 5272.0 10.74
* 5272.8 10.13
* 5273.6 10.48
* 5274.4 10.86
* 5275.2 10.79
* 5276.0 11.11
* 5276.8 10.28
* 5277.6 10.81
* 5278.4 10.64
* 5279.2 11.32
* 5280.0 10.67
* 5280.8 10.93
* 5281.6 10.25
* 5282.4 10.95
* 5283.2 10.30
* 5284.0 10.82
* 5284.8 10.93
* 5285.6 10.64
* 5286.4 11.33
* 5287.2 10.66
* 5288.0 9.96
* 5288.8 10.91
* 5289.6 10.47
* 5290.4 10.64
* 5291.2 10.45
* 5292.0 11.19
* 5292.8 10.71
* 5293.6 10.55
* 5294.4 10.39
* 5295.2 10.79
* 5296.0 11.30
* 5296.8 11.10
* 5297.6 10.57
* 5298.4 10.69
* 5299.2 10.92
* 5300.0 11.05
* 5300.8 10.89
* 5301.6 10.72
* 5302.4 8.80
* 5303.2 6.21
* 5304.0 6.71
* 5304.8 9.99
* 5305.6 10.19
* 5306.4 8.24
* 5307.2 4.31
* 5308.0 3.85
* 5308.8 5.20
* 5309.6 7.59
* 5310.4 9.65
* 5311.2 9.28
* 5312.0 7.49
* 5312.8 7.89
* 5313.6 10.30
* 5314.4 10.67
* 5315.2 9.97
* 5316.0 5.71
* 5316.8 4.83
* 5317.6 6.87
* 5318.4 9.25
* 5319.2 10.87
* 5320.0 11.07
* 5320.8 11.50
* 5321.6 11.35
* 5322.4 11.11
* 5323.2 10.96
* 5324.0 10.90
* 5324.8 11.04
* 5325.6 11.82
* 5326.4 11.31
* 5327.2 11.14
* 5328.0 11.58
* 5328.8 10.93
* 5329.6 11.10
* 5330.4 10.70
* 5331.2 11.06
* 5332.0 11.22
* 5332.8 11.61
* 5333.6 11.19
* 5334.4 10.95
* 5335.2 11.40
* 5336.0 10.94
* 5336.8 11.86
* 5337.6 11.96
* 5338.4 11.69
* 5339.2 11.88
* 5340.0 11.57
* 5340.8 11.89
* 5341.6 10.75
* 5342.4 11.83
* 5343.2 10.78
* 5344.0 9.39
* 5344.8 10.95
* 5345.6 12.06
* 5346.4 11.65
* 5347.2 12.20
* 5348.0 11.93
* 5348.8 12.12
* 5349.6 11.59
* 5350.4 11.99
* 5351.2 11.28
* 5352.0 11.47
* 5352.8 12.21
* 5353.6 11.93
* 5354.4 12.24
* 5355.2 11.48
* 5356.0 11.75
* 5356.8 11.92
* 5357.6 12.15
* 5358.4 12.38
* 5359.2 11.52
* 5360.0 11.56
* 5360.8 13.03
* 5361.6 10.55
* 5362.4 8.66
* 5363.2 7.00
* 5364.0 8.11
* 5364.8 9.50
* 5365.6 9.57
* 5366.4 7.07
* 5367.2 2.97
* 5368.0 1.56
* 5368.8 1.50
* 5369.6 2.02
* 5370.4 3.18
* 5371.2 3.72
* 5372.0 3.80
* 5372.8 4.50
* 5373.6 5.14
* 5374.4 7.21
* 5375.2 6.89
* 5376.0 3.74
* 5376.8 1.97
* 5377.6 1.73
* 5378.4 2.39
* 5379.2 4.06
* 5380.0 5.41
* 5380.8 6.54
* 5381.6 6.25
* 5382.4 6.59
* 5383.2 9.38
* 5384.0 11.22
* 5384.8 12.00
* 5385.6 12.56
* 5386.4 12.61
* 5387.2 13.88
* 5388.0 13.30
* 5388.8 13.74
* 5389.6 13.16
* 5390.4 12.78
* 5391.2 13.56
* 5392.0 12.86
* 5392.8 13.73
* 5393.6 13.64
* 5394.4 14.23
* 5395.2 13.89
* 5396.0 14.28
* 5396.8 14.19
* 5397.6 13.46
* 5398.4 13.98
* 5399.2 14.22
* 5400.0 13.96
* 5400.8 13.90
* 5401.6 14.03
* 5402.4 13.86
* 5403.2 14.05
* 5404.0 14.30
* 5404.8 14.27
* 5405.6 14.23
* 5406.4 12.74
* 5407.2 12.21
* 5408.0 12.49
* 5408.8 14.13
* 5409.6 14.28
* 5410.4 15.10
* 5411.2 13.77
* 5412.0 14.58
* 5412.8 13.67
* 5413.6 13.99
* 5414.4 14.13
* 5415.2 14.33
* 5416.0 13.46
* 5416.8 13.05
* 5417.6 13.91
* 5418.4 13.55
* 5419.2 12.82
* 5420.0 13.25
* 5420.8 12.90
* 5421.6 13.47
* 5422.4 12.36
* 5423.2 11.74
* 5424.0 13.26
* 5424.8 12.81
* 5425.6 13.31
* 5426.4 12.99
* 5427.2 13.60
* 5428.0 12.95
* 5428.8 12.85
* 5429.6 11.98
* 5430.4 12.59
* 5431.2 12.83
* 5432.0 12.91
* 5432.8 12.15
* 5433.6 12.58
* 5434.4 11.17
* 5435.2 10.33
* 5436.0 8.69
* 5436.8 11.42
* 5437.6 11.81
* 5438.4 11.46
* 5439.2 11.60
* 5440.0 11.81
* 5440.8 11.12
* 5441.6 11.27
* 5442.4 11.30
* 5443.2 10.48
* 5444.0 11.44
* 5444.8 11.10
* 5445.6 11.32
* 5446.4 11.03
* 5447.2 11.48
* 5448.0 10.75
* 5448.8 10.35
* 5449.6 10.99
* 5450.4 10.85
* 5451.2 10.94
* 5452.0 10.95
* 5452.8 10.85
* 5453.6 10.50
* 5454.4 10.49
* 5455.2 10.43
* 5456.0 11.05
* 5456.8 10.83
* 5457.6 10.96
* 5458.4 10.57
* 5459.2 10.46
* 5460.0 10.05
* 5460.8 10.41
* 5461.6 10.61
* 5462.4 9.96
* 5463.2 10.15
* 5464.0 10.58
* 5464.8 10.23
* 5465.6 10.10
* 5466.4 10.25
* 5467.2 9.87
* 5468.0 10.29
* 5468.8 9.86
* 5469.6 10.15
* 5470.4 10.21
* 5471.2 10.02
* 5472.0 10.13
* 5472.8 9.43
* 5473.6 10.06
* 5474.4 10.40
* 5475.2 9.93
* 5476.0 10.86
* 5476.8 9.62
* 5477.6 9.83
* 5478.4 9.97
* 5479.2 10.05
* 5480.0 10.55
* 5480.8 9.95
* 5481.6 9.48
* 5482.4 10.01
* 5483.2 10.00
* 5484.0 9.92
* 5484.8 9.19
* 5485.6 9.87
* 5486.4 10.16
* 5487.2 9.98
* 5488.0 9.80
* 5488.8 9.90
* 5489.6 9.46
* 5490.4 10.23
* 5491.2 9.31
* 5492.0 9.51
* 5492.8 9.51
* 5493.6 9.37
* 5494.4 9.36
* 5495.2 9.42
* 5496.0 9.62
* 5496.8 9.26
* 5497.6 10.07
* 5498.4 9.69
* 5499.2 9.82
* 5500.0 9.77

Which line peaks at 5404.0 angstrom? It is C IV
